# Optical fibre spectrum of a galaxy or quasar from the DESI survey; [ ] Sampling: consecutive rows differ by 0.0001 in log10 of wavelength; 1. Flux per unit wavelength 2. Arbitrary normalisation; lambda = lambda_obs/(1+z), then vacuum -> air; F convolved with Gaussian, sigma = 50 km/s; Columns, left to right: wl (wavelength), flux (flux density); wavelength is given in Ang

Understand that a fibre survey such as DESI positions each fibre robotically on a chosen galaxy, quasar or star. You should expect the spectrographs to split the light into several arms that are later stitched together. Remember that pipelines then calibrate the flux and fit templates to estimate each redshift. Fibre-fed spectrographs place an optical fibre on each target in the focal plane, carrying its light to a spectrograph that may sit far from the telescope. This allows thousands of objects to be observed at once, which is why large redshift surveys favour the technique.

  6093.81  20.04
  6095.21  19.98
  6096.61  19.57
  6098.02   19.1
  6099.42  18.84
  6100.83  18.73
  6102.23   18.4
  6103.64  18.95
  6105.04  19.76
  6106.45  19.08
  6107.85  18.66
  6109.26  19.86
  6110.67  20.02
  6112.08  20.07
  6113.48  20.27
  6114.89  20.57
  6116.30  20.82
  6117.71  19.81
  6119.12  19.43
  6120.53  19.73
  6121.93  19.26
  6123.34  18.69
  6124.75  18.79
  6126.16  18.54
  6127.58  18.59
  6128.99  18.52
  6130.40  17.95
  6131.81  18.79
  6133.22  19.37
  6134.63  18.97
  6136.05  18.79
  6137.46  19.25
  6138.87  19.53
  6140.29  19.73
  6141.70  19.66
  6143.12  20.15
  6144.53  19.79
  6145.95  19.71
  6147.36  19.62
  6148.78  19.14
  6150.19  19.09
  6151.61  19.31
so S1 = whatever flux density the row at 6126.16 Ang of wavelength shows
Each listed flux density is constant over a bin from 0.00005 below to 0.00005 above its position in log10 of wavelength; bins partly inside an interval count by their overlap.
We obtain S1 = 18.54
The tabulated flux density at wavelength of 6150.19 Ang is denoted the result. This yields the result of 19.09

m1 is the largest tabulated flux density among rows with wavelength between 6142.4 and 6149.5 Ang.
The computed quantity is 20.15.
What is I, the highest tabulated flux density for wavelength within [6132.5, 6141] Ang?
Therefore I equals 19.73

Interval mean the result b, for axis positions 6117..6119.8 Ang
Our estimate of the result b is 19.6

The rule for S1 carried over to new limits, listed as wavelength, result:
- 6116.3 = 20.82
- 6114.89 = 20.57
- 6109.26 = 19.86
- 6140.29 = 19.73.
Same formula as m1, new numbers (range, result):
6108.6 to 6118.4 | 20.82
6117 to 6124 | 19.81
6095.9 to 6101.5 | 19.57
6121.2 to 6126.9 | 19.26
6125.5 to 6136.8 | 19.37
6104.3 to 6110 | 19.86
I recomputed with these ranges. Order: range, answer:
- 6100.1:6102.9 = 18.73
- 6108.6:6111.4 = 20.02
